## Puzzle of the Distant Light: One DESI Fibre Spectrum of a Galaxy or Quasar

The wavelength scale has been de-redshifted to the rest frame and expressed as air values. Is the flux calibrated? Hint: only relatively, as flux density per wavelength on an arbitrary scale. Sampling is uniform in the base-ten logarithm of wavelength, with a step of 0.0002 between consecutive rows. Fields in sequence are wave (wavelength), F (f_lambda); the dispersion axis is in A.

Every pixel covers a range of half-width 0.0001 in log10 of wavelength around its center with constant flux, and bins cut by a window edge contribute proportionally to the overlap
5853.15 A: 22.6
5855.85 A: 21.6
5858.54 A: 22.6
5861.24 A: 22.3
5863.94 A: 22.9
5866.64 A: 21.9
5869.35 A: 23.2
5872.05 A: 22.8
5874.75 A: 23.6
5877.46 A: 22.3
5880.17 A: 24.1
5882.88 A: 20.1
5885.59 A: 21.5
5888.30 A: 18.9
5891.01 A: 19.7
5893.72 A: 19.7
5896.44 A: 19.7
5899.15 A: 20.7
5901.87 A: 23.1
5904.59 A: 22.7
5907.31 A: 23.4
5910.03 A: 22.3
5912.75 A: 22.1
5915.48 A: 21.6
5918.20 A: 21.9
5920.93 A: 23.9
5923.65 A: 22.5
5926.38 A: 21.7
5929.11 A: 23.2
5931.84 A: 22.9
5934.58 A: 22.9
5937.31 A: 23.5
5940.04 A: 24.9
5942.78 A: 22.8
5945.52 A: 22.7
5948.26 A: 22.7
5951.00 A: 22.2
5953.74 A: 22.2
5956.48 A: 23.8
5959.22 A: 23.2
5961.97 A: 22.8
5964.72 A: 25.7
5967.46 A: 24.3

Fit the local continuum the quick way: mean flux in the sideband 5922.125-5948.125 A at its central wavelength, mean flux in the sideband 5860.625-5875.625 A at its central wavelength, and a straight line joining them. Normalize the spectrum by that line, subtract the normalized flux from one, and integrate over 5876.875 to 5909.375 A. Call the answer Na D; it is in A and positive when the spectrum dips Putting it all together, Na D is 2.2 A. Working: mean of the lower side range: 22.8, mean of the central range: 21.3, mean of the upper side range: 23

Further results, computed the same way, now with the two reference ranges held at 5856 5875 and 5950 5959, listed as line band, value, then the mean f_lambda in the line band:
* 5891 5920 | 1.4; 21.7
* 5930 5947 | -0.4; 23.3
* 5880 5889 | 0.7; 20.9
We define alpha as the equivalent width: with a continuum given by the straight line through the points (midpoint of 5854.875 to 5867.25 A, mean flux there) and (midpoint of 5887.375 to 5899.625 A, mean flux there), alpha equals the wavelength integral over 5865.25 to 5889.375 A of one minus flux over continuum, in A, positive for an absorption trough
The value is -1.2 A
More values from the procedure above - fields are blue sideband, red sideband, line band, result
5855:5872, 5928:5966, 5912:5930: 0.47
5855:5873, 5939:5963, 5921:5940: -0.10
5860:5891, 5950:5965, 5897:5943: -0.01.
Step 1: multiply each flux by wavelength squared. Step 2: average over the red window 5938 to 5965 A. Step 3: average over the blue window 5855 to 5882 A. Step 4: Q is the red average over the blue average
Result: 1.05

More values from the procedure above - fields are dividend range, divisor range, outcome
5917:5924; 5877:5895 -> 1.11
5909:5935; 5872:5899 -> 1.08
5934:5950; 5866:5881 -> 1.03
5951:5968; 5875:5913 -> 1.12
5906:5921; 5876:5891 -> 1.07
